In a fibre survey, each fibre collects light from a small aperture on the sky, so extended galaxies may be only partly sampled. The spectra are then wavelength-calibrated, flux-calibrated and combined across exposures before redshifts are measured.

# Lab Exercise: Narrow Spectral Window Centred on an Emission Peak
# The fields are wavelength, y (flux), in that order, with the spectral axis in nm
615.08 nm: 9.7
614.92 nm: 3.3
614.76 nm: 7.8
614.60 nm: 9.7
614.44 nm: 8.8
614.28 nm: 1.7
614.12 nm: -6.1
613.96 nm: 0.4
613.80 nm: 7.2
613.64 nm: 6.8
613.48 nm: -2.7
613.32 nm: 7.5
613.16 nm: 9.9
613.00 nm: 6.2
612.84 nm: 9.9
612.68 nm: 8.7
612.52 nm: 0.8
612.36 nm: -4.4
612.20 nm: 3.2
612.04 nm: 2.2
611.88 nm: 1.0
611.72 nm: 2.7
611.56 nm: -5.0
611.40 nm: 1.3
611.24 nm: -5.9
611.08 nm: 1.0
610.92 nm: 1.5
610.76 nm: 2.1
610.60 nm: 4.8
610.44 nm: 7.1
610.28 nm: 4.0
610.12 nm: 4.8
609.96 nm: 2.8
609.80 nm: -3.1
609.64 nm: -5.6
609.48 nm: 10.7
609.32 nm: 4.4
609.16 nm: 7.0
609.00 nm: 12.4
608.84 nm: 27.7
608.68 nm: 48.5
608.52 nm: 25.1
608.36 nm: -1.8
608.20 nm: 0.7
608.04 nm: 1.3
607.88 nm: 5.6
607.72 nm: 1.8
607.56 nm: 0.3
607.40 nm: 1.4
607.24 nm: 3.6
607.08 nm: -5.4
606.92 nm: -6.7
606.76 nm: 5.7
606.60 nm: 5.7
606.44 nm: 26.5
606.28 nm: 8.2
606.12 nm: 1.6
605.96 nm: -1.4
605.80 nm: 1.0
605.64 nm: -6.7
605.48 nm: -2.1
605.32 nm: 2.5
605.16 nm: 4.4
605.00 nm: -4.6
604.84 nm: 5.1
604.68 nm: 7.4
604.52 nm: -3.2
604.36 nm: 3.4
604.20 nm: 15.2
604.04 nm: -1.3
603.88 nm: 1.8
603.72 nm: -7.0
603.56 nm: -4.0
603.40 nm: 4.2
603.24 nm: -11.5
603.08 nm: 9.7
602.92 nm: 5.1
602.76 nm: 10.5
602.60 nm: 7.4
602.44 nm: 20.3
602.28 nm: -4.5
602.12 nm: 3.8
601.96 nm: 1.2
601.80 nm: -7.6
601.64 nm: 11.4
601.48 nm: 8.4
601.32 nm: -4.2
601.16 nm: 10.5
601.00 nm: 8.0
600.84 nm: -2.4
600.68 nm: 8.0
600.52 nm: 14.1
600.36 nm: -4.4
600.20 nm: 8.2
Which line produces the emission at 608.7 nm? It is Hbeta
